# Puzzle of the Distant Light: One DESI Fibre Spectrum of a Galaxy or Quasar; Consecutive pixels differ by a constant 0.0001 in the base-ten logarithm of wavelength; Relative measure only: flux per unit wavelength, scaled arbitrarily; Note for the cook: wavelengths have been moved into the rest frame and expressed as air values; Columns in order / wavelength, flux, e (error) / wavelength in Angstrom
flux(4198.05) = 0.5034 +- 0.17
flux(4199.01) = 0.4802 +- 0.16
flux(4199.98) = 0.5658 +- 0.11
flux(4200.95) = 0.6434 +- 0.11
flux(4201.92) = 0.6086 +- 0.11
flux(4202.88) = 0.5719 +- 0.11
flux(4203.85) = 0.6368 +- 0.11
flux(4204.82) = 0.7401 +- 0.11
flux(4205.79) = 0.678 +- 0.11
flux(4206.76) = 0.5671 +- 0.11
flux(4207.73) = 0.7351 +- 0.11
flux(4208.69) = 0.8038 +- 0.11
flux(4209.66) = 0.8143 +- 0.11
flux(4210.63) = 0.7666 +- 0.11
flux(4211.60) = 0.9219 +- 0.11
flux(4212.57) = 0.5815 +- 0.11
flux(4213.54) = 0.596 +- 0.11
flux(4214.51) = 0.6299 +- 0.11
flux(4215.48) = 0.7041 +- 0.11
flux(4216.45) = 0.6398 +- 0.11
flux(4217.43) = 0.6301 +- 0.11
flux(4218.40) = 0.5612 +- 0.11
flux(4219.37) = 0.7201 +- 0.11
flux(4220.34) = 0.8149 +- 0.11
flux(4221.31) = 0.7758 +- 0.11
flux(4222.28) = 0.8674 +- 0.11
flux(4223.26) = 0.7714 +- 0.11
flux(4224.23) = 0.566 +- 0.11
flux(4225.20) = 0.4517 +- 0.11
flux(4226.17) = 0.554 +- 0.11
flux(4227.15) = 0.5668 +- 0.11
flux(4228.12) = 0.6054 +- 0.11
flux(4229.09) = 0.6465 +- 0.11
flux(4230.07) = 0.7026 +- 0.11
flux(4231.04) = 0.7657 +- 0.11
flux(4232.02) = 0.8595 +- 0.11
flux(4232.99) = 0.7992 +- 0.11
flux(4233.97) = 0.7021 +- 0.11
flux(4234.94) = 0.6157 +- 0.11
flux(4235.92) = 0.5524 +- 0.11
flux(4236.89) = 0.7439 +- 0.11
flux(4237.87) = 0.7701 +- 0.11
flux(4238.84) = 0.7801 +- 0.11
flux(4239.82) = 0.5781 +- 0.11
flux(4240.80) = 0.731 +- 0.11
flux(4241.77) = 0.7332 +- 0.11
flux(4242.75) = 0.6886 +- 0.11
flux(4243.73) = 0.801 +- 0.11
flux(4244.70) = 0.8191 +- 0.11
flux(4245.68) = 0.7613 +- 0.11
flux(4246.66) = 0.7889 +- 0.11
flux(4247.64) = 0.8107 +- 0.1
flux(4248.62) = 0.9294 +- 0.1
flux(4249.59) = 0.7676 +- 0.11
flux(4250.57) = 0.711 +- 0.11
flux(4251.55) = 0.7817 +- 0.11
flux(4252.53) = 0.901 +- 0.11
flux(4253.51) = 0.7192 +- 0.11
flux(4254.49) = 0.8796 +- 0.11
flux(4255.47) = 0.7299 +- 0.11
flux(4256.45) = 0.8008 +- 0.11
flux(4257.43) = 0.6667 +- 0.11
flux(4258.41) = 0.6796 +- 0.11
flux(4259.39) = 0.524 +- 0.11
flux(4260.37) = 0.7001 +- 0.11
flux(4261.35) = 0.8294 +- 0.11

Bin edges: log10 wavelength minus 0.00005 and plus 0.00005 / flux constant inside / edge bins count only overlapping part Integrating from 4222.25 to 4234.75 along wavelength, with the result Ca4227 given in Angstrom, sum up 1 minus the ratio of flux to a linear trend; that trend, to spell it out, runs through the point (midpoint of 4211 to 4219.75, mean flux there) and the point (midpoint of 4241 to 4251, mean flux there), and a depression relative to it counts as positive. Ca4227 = 0.7 Angstrom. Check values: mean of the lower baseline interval 0.665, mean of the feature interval 0.673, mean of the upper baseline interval 0.781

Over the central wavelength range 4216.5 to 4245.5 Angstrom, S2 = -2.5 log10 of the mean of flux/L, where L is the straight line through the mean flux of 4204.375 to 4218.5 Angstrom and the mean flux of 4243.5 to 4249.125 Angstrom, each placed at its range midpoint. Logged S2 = 0.10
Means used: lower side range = 0.695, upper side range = 0.82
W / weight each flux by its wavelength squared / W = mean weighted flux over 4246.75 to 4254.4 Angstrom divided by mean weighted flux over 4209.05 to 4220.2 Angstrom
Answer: 1.2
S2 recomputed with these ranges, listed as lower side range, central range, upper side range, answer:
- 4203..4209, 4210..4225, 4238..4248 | 0.01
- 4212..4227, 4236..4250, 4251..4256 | 0.00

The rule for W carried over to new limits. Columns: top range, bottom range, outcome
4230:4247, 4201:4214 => 1.07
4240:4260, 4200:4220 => 1.14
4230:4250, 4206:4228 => 1.11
